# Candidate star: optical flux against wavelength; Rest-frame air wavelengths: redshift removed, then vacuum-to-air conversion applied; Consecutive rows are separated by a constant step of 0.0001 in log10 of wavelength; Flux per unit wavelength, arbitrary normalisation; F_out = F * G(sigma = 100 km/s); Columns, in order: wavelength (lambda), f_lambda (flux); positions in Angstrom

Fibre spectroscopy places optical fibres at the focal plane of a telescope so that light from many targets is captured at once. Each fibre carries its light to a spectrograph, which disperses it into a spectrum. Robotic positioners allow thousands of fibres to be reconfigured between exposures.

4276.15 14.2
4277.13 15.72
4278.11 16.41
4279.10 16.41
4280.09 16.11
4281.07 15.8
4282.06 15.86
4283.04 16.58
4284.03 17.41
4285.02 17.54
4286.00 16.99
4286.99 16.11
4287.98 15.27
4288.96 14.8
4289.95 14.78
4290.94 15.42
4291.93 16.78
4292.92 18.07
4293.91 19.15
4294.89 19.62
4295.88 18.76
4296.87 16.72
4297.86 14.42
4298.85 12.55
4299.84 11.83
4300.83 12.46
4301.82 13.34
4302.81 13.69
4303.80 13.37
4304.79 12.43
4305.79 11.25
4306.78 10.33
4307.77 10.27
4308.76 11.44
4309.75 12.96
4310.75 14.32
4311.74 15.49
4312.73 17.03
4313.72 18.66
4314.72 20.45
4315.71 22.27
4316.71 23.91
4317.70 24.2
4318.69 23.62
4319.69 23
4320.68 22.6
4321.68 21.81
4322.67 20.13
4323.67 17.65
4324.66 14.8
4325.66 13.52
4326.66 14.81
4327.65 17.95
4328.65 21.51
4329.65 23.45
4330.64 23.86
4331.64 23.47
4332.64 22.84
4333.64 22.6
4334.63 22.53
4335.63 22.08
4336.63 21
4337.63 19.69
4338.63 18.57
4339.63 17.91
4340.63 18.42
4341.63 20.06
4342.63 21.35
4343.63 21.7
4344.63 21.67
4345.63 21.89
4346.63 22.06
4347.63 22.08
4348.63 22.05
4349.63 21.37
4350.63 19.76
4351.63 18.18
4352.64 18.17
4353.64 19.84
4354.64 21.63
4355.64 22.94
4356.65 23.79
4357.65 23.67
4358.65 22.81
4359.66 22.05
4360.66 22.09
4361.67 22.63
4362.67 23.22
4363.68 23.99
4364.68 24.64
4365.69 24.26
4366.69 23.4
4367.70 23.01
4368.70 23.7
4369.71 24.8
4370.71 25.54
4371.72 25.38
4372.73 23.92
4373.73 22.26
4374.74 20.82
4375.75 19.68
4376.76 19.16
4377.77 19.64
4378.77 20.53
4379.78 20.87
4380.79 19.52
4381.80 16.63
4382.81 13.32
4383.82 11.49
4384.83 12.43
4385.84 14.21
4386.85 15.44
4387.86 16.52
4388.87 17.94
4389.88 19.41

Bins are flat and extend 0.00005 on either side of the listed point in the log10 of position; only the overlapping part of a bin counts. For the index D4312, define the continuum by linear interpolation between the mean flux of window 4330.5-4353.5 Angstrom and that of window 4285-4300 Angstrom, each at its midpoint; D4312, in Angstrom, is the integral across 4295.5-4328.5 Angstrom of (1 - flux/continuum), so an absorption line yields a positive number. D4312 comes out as 3.1 Angstrom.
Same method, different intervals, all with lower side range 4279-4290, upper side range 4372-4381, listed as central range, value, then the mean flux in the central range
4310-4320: -1.3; 20.1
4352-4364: -1.3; 22.1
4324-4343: -1.3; 20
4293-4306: 1.7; 14.8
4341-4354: -0.9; 20.8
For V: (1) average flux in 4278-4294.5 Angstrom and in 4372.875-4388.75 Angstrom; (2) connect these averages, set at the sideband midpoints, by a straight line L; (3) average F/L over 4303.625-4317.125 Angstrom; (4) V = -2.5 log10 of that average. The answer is 0.10 mag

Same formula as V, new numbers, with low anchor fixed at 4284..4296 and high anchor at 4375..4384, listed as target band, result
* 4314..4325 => -0.227 mag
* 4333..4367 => -0.212 mag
